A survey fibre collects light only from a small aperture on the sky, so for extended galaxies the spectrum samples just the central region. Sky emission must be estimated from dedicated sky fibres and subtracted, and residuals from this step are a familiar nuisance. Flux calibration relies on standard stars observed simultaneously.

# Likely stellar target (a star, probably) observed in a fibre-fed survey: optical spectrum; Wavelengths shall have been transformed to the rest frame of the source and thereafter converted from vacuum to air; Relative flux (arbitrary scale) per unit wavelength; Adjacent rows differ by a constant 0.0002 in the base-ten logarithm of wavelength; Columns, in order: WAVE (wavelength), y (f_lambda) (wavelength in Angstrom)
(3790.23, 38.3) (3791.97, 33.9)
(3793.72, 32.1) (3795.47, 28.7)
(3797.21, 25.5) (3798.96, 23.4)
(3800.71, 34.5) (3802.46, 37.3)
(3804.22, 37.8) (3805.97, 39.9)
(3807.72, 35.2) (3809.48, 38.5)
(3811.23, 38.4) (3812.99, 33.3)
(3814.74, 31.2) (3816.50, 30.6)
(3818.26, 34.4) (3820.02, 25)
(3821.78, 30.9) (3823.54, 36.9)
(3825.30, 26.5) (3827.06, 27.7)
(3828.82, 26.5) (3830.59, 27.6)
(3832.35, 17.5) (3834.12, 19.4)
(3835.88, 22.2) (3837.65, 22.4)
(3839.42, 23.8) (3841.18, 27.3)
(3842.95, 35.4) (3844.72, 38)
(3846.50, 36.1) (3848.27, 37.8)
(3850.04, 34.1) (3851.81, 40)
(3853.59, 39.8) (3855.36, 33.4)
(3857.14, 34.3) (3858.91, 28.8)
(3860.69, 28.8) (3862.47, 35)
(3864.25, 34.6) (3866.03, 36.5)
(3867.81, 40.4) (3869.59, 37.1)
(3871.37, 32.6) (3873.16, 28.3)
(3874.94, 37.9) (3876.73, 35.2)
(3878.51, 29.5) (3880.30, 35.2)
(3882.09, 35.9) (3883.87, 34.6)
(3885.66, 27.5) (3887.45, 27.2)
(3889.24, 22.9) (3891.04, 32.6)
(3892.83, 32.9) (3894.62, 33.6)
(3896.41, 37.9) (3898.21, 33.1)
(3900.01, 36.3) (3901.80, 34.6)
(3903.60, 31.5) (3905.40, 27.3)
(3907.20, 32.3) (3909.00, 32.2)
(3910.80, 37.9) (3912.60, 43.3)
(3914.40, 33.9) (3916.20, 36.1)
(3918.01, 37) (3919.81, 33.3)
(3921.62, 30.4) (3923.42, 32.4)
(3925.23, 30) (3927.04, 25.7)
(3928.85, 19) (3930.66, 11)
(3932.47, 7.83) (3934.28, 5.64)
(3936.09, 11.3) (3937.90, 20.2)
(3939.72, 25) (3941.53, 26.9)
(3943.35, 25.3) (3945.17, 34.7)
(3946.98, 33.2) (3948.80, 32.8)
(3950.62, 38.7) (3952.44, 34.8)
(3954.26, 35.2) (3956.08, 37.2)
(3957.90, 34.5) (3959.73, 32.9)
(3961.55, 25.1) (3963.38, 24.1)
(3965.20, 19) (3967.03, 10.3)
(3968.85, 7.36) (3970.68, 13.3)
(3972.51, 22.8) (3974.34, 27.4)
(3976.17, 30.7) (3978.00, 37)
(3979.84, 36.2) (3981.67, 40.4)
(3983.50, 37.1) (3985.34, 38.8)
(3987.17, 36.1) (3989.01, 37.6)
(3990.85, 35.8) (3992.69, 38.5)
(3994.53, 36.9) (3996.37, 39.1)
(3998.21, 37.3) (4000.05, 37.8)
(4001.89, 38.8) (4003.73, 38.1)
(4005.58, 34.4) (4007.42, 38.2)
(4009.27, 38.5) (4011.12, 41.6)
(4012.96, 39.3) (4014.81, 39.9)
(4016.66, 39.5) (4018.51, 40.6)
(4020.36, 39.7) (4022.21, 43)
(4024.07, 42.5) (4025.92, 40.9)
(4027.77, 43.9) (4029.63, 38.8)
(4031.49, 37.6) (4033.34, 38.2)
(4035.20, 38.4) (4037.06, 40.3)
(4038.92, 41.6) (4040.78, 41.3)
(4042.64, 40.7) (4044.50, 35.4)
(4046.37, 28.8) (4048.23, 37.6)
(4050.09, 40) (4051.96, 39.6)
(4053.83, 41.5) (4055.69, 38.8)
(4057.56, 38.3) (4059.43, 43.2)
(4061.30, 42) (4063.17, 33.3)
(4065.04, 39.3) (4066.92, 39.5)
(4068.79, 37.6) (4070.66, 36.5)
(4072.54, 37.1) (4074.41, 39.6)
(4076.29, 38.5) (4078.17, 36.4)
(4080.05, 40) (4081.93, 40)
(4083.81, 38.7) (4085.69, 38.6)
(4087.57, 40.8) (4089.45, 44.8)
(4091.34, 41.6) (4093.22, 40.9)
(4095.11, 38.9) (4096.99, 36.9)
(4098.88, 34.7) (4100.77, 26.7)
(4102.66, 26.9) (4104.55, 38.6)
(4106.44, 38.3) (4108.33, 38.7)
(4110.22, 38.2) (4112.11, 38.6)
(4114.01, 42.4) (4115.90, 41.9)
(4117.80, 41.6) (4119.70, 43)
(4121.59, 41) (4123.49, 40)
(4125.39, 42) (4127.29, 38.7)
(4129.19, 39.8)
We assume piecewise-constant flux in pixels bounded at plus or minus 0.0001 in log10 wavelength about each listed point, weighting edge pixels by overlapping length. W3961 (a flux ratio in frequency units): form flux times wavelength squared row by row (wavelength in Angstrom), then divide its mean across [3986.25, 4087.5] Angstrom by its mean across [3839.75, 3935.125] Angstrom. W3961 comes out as 1.3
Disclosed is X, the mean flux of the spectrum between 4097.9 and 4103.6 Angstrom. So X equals 29.4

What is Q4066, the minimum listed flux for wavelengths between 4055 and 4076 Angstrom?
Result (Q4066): 33.3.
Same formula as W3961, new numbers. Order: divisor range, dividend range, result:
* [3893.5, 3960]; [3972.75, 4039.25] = 1.33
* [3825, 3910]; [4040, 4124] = 1.35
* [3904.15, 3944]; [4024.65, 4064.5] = 1.56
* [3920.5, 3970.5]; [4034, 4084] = 1.66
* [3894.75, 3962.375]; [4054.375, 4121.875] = 1.41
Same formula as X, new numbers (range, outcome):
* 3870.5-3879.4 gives 32.7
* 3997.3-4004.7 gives 38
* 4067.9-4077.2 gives 37.9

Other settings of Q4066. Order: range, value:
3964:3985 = 7.36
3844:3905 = 22.9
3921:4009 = 5.64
